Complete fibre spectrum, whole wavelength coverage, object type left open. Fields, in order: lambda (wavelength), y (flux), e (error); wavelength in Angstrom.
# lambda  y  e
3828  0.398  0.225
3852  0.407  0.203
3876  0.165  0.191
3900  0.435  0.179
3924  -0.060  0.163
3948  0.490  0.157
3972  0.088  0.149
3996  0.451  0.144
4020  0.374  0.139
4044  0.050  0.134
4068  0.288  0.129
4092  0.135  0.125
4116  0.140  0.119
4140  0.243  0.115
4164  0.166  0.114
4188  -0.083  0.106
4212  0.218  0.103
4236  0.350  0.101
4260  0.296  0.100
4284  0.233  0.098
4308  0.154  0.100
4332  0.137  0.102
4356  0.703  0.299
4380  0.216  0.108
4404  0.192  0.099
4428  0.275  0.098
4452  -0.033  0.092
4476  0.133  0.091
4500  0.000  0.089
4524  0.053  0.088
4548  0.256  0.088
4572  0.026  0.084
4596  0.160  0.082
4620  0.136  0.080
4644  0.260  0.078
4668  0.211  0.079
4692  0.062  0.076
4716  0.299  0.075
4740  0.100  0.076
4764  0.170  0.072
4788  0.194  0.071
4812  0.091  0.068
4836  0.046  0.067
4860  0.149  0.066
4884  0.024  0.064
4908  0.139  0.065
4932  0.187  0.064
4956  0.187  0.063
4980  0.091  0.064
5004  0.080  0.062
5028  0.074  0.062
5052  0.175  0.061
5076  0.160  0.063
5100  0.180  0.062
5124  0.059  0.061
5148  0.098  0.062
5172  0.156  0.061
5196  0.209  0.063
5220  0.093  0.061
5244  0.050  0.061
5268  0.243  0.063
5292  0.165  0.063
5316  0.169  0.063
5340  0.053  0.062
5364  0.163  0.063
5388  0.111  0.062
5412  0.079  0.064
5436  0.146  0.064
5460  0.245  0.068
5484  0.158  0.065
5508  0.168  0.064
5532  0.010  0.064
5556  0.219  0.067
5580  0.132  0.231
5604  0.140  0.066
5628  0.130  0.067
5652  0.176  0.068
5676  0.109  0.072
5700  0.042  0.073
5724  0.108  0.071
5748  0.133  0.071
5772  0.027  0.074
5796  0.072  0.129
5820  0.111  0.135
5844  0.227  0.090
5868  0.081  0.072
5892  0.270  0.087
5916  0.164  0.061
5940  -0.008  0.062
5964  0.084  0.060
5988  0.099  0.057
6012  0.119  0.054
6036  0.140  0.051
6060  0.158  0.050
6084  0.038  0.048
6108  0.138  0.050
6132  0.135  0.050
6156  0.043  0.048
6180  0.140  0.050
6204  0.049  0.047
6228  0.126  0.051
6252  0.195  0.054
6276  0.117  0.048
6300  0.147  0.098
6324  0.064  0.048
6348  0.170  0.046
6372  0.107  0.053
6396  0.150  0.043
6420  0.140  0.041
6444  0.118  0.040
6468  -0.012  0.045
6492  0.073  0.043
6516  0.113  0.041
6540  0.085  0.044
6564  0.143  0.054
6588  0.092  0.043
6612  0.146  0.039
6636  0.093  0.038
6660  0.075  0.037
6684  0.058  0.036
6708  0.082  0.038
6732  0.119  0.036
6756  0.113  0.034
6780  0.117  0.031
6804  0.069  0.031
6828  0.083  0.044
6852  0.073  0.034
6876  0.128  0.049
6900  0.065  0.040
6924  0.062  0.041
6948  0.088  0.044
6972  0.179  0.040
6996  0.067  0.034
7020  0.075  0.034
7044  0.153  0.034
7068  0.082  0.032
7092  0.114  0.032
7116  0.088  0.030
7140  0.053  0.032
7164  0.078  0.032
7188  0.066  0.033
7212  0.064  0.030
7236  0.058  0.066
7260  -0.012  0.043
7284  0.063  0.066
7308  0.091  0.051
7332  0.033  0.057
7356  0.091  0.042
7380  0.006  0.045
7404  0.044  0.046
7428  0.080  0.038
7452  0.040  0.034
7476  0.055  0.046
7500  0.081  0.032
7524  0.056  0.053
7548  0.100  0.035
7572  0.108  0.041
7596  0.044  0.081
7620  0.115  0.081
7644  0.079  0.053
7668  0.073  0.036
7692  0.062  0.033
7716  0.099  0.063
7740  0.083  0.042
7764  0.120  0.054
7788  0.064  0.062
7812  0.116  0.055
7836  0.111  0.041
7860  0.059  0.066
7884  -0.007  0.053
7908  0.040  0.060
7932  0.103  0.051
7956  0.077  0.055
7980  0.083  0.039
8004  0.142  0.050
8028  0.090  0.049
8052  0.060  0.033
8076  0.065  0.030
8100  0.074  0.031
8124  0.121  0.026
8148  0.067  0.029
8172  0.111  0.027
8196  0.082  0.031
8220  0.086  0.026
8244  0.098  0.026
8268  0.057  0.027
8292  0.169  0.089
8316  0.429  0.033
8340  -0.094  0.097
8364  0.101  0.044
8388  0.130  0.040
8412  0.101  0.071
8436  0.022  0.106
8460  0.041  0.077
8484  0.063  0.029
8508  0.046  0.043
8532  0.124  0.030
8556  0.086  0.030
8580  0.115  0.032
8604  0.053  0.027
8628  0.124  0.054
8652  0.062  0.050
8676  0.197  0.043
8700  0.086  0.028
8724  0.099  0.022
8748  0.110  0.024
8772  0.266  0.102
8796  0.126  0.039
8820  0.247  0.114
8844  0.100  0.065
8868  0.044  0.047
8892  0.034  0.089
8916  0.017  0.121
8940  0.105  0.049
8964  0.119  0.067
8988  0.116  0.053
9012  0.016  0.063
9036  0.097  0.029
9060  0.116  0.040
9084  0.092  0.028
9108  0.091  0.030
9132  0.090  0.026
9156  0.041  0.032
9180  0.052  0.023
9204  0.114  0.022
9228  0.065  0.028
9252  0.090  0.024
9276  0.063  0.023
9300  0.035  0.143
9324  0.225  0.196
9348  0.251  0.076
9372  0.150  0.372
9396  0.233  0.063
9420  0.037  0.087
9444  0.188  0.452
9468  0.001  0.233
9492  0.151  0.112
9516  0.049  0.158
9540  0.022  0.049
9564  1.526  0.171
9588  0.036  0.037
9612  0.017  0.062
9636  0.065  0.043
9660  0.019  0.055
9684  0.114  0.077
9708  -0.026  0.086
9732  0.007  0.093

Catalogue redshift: 1.232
